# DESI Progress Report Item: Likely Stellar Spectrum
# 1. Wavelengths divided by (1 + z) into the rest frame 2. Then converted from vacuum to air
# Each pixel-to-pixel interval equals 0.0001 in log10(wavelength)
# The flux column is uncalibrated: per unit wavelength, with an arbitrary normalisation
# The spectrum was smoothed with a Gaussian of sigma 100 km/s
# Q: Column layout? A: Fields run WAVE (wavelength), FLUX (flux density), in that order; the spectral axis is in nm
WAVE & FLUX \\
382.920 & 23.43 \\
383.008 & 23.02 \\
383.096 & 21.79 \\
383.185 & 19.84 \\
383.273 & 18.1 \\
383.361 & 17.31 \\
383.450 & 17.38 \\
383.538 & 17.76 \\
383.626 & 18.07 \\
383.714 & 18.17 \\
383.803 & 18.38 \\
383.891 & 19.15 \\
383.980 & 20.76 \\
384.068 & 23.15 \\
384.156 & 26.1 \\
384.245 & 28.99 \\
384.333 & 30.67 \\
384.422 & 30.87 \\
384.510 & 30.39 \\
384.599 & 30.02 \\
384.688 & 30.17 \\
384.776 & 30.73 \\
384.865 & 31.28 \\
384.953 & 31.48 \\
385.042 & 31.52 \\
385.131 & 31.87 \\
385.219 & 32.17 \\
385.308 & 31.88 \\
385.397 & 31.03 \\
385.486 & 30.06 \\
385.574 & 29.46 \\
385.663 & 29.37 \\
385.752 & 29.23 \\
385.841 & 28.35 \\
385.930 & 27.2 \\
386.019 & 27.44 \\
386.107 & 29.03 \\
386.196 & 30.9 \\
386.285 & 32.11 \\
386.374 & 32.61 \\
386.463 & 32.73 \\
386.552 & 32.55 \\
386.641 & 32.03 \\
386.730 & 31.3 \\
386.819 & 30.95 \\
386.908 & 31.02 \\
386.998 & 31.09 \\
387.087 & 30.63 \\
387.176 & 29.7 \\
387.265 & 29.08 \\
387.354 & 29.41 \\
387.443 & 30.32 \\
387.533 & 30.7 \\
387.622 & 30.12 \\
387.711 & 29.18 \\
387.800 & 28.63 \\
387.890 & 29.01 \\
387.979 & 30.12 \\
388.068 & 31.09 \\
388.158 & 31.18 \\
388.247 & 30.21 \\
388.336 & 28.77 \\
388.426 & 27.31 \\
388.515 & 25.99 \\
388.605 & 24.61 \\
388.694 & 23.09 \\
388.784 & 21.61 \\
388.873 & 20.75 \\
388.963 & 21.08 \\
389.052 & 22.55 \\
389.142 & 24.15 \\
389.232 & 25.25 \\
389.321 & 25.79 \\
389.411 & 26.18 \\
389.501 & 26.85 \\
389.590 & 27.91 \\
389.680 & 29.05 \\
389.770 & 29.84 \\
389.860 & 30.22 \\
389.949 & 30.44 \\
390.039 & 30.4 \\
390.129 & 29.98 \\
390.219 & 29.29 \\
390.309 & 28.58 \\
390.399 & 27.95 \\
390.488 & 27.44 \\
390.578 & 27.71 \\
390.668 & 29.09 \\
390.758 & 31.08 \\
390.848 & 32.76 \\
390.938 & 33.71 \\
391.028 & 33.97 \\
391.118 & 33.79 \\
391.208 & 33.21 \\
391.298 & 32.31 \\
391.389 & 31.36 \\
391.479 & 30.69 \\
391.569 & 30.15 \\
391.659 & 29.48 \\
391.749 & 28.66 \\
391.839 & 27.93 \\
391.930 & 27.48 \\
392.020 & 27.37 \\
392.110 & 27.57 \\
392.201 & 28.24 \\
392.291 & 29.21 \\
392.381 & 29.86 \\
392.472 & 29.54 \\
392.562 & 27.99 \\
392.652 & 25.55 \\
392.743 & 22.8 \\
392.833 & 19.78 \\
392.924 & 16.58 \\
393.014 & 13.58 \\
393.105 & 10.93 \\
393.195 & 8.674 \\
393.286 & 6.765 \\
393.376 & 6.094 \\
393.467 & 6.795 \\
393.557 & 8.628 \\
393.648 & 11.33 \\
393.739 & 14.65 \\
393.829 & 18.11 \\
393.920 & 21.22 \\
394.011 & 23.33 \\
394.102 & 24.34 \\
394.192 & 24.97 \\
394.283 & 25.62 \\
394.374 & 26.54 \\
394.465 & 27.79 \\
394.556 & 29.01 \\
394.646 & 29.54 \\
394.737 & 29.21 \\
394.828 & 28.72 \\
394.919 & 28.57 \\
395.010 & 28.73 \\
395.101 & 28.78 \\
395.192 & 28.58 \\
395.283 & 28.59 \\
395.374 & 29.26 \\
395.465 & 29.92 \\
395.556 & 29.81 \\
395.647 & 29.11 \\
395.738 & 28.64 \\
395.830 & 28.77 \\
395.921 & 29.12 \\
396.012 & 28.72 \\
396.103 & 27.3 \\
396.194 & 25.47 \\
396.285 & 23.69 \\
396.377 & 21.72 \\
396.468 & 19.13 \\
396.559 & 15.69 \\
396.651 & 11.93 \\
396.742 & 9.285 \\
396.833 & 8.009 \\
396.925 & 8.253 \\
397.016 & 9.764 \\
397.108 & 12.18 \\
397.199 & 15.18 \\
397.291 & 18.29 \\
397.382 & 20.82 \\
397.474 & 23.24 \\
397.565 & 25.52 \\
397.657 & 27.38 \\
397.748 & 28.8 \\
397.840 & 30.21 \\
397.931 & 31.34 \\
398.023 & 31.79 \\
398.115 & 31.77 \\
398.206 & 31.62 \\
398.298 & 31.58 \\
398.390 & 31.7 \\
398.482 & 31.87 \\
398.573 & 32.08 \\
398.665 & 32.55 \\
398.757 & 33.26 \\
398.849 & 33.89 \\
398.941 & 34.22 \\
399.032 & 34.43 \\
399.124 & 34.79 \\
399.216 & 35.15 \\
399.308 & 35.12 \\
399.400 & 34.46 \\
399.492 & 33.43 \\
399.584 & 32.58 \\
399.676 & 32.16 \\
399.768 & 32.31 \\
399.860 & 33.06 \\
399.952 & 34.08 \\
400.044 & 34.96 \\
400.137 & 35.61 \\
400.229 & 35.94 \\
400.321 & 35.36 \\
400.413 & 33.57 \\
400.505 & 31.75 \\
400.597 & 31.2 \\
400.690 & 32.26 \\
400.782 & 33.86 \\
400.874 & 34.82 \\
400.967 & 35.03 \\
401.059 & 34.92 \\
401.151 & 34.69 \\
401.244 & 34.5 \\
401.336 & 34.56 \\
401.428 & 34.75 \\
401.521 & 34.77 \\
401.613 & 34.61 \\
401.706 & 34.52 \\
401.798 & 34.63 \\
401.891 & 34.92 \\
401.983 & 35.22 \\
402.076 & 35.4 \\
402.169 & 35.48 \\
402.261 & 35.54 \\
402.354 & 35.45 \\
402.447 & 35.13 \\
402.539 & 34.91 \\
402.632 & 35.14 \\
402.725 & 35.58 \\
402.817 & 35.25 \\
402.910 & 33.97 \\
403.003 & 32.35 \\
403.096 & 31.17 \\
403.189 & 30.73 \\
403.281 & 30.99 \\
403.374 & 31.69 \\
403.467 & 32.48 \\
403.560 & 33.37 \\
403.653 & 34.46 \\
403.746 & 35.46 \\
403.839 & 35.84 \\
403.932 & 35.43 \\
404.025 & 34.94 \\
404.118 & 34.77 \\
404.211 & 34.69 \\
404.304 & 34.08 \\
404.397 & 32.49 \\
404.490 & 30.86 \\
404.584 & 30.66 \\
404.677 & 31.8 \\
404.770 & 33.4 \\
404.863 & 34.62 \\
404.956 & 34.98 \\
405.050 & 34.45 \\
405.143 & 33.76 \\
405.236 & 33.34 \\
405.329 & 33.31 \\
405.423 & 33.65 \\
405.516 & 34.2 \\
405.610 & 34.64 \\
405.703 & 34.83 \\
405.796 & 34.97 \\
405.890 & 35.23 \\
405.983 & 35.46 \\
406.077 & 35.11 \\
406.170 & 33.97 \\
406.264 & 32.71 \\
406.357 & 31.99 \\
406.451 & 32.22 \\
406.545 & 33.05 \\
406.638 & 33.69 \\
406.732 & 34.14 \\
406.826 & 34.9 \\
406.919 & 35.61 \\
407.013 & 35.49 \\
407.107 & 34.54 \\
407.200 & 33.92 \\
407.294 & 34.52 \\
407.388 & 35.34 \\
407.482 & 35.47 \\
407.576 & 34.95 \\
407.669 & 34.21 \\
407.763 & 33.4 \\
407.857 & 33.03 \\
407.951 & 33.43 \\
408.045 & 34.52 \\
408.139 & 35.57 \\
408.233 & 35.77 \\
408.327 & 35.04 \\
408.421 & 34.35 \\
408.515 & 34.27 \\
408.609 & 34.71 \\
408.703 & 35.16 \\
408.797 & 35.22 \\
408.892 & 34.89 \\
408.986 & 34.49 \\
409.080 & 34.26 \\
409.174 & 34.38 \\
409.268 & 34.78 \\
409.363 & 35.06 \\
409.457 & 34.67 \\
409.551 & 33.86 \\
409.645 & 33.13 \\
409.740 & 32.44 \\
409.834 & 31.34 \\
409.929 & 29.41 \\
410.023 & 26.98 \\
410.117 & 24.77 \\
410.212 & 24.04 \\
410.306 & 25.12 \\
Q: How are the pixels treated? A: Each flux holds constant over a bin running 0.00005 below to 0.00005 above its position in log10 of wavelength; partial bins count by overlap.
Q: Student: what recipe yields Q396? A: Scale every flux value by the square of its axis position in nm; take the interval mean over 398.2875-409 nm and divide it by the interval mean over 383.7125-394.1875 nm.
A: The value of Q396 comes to 1.4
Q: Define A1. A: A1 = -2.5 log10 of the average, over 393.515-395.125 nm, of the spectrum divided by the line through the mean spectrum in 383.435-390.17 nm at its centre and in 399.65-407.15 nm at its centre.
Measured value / 0.280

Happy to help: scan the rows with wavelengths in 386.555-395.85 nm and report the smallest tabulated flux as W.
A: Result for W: 6.094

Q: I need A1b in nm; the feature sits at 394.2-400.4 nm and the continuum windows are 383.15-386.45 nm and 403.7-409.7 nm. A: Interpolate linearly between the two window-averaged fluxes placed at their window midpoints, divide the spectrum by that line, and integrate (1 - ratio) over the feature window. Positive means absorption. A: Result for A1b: 0.68 nm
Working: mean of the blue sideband 26.9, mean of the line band 27.7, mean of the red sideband 34.2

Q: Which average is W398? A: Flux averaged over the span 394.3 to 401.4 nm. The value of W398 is 28.6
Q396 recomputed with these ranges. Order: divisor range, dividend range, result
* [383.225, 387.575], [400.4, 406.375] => 1.33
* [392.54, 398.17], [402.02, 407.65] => 1.62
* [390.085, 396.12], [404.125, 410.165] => 1.41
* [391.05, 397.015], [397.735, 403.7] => 1.48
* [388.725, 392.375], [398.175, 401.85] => 1.24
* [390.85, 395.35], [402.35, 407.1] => 1.47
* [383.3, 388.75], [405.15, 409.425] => 1.35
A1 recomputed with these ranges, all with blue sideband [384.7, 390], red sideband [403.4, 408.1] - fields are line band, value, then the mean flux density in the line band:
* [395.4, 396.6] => 0.20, 26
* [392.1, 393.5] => 0.50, 19.3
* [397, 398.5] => 0.24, 25.7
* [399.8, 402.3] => -0.05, 34.4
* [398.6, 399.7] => -0.05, 33.8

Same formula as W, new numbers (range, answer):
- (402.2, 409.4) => 30.66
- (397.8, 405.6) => 30.21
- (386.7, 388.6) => 25.99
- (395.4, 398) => 8.009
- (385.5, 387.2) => 27.2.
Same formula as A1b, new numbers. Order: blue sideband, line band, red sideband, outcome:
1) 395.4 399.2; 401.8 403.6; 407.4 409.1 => -0.238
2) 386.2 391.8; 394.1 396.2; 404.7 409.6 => 0.182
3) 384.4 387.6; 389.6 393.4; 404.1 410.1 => 0.567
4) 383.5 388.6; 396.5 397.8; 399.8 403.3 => 0.632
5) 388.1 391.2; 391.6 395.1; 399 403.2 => 0.873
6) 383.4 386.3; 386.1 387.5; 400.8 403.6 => -0.143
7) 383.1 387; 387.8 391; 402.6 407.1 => 0.123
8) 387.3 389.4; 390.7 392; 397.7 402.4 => -0.109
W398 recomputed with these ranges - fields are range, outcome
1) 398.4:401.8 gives 33.9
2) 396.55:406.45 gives 31.6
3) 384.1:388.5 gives 30.2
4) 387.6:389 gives 27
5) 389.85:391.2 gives 30.5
